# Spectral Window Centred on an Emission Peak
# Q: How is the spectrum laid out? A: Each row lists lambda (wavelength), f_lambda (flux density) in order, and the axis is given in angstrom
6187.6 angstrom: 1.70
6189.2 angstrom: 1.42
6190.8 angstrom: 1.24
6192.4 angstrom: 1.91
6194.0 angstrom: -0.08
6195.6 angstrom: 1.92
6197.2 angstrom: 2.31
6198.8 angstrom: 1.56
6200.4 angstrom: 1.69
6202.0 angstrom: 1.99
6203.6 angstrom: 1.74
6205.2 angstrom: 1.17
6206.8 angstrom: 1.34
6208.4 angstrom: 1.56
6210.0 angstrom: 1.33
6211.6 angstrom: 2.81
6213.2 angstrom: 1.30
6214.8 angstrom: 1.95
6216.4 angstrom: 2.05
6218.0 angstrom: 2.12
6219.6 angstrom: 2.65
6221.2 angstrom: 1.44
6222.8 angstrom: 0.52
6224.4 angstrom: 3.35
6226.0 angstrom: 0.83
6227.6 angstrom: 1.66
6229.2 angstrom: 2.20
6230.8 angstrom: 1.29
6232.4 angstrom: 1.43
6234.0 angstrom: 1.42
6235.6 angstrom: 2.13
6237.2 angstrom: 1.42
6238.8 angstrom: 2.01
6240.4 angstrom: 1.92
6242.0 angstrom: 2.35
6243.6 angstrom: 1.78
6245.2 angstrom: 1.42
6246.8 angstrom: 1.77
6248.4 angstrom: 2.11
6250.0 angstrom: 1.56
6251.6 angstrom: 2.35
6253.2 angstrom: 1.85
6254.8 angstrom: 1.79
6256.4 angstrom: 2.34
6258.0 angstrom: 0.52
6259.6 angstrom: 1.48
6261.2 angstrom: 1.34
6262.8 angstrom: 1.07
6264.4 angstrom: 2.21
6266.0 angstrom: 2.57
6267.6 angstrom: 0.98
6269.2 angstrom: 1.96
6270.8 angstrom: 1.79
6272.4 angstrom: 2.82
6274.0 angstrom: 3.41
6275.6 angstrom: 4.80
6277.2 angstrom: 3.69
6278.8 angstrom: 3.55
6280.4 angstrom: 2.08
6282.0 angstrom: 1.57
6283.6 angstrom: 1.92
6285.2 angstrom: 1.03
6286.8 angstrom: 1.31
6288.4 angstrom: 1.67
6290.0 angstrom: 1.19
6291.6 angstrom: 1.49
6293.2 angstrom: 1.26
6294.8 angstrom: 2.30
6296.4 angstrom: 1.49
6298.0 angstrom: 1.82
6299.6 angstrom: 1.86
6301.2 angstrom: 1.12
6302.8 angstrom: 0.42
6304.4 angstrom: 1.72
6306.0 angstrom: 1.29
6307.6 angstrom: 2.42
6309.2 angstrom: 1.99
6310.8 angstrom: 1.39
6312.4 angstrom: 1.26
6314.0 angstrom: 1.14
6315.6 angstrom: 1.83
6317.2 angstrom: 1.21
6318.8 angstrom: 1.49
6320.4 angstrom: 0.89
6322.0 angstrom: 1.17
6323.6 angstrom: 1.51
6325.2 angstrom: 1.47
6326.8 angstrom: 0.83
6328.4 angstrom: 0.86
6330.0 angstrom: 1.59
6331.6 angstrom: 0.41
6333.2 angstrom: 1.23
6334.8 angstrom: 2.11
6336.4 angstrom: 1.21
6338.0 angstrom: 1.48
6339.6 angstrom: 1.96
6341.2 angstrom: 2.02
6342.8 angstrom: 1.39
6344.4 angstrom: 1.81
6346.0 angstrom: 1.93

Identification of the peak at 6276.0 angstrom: [O III] 5007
